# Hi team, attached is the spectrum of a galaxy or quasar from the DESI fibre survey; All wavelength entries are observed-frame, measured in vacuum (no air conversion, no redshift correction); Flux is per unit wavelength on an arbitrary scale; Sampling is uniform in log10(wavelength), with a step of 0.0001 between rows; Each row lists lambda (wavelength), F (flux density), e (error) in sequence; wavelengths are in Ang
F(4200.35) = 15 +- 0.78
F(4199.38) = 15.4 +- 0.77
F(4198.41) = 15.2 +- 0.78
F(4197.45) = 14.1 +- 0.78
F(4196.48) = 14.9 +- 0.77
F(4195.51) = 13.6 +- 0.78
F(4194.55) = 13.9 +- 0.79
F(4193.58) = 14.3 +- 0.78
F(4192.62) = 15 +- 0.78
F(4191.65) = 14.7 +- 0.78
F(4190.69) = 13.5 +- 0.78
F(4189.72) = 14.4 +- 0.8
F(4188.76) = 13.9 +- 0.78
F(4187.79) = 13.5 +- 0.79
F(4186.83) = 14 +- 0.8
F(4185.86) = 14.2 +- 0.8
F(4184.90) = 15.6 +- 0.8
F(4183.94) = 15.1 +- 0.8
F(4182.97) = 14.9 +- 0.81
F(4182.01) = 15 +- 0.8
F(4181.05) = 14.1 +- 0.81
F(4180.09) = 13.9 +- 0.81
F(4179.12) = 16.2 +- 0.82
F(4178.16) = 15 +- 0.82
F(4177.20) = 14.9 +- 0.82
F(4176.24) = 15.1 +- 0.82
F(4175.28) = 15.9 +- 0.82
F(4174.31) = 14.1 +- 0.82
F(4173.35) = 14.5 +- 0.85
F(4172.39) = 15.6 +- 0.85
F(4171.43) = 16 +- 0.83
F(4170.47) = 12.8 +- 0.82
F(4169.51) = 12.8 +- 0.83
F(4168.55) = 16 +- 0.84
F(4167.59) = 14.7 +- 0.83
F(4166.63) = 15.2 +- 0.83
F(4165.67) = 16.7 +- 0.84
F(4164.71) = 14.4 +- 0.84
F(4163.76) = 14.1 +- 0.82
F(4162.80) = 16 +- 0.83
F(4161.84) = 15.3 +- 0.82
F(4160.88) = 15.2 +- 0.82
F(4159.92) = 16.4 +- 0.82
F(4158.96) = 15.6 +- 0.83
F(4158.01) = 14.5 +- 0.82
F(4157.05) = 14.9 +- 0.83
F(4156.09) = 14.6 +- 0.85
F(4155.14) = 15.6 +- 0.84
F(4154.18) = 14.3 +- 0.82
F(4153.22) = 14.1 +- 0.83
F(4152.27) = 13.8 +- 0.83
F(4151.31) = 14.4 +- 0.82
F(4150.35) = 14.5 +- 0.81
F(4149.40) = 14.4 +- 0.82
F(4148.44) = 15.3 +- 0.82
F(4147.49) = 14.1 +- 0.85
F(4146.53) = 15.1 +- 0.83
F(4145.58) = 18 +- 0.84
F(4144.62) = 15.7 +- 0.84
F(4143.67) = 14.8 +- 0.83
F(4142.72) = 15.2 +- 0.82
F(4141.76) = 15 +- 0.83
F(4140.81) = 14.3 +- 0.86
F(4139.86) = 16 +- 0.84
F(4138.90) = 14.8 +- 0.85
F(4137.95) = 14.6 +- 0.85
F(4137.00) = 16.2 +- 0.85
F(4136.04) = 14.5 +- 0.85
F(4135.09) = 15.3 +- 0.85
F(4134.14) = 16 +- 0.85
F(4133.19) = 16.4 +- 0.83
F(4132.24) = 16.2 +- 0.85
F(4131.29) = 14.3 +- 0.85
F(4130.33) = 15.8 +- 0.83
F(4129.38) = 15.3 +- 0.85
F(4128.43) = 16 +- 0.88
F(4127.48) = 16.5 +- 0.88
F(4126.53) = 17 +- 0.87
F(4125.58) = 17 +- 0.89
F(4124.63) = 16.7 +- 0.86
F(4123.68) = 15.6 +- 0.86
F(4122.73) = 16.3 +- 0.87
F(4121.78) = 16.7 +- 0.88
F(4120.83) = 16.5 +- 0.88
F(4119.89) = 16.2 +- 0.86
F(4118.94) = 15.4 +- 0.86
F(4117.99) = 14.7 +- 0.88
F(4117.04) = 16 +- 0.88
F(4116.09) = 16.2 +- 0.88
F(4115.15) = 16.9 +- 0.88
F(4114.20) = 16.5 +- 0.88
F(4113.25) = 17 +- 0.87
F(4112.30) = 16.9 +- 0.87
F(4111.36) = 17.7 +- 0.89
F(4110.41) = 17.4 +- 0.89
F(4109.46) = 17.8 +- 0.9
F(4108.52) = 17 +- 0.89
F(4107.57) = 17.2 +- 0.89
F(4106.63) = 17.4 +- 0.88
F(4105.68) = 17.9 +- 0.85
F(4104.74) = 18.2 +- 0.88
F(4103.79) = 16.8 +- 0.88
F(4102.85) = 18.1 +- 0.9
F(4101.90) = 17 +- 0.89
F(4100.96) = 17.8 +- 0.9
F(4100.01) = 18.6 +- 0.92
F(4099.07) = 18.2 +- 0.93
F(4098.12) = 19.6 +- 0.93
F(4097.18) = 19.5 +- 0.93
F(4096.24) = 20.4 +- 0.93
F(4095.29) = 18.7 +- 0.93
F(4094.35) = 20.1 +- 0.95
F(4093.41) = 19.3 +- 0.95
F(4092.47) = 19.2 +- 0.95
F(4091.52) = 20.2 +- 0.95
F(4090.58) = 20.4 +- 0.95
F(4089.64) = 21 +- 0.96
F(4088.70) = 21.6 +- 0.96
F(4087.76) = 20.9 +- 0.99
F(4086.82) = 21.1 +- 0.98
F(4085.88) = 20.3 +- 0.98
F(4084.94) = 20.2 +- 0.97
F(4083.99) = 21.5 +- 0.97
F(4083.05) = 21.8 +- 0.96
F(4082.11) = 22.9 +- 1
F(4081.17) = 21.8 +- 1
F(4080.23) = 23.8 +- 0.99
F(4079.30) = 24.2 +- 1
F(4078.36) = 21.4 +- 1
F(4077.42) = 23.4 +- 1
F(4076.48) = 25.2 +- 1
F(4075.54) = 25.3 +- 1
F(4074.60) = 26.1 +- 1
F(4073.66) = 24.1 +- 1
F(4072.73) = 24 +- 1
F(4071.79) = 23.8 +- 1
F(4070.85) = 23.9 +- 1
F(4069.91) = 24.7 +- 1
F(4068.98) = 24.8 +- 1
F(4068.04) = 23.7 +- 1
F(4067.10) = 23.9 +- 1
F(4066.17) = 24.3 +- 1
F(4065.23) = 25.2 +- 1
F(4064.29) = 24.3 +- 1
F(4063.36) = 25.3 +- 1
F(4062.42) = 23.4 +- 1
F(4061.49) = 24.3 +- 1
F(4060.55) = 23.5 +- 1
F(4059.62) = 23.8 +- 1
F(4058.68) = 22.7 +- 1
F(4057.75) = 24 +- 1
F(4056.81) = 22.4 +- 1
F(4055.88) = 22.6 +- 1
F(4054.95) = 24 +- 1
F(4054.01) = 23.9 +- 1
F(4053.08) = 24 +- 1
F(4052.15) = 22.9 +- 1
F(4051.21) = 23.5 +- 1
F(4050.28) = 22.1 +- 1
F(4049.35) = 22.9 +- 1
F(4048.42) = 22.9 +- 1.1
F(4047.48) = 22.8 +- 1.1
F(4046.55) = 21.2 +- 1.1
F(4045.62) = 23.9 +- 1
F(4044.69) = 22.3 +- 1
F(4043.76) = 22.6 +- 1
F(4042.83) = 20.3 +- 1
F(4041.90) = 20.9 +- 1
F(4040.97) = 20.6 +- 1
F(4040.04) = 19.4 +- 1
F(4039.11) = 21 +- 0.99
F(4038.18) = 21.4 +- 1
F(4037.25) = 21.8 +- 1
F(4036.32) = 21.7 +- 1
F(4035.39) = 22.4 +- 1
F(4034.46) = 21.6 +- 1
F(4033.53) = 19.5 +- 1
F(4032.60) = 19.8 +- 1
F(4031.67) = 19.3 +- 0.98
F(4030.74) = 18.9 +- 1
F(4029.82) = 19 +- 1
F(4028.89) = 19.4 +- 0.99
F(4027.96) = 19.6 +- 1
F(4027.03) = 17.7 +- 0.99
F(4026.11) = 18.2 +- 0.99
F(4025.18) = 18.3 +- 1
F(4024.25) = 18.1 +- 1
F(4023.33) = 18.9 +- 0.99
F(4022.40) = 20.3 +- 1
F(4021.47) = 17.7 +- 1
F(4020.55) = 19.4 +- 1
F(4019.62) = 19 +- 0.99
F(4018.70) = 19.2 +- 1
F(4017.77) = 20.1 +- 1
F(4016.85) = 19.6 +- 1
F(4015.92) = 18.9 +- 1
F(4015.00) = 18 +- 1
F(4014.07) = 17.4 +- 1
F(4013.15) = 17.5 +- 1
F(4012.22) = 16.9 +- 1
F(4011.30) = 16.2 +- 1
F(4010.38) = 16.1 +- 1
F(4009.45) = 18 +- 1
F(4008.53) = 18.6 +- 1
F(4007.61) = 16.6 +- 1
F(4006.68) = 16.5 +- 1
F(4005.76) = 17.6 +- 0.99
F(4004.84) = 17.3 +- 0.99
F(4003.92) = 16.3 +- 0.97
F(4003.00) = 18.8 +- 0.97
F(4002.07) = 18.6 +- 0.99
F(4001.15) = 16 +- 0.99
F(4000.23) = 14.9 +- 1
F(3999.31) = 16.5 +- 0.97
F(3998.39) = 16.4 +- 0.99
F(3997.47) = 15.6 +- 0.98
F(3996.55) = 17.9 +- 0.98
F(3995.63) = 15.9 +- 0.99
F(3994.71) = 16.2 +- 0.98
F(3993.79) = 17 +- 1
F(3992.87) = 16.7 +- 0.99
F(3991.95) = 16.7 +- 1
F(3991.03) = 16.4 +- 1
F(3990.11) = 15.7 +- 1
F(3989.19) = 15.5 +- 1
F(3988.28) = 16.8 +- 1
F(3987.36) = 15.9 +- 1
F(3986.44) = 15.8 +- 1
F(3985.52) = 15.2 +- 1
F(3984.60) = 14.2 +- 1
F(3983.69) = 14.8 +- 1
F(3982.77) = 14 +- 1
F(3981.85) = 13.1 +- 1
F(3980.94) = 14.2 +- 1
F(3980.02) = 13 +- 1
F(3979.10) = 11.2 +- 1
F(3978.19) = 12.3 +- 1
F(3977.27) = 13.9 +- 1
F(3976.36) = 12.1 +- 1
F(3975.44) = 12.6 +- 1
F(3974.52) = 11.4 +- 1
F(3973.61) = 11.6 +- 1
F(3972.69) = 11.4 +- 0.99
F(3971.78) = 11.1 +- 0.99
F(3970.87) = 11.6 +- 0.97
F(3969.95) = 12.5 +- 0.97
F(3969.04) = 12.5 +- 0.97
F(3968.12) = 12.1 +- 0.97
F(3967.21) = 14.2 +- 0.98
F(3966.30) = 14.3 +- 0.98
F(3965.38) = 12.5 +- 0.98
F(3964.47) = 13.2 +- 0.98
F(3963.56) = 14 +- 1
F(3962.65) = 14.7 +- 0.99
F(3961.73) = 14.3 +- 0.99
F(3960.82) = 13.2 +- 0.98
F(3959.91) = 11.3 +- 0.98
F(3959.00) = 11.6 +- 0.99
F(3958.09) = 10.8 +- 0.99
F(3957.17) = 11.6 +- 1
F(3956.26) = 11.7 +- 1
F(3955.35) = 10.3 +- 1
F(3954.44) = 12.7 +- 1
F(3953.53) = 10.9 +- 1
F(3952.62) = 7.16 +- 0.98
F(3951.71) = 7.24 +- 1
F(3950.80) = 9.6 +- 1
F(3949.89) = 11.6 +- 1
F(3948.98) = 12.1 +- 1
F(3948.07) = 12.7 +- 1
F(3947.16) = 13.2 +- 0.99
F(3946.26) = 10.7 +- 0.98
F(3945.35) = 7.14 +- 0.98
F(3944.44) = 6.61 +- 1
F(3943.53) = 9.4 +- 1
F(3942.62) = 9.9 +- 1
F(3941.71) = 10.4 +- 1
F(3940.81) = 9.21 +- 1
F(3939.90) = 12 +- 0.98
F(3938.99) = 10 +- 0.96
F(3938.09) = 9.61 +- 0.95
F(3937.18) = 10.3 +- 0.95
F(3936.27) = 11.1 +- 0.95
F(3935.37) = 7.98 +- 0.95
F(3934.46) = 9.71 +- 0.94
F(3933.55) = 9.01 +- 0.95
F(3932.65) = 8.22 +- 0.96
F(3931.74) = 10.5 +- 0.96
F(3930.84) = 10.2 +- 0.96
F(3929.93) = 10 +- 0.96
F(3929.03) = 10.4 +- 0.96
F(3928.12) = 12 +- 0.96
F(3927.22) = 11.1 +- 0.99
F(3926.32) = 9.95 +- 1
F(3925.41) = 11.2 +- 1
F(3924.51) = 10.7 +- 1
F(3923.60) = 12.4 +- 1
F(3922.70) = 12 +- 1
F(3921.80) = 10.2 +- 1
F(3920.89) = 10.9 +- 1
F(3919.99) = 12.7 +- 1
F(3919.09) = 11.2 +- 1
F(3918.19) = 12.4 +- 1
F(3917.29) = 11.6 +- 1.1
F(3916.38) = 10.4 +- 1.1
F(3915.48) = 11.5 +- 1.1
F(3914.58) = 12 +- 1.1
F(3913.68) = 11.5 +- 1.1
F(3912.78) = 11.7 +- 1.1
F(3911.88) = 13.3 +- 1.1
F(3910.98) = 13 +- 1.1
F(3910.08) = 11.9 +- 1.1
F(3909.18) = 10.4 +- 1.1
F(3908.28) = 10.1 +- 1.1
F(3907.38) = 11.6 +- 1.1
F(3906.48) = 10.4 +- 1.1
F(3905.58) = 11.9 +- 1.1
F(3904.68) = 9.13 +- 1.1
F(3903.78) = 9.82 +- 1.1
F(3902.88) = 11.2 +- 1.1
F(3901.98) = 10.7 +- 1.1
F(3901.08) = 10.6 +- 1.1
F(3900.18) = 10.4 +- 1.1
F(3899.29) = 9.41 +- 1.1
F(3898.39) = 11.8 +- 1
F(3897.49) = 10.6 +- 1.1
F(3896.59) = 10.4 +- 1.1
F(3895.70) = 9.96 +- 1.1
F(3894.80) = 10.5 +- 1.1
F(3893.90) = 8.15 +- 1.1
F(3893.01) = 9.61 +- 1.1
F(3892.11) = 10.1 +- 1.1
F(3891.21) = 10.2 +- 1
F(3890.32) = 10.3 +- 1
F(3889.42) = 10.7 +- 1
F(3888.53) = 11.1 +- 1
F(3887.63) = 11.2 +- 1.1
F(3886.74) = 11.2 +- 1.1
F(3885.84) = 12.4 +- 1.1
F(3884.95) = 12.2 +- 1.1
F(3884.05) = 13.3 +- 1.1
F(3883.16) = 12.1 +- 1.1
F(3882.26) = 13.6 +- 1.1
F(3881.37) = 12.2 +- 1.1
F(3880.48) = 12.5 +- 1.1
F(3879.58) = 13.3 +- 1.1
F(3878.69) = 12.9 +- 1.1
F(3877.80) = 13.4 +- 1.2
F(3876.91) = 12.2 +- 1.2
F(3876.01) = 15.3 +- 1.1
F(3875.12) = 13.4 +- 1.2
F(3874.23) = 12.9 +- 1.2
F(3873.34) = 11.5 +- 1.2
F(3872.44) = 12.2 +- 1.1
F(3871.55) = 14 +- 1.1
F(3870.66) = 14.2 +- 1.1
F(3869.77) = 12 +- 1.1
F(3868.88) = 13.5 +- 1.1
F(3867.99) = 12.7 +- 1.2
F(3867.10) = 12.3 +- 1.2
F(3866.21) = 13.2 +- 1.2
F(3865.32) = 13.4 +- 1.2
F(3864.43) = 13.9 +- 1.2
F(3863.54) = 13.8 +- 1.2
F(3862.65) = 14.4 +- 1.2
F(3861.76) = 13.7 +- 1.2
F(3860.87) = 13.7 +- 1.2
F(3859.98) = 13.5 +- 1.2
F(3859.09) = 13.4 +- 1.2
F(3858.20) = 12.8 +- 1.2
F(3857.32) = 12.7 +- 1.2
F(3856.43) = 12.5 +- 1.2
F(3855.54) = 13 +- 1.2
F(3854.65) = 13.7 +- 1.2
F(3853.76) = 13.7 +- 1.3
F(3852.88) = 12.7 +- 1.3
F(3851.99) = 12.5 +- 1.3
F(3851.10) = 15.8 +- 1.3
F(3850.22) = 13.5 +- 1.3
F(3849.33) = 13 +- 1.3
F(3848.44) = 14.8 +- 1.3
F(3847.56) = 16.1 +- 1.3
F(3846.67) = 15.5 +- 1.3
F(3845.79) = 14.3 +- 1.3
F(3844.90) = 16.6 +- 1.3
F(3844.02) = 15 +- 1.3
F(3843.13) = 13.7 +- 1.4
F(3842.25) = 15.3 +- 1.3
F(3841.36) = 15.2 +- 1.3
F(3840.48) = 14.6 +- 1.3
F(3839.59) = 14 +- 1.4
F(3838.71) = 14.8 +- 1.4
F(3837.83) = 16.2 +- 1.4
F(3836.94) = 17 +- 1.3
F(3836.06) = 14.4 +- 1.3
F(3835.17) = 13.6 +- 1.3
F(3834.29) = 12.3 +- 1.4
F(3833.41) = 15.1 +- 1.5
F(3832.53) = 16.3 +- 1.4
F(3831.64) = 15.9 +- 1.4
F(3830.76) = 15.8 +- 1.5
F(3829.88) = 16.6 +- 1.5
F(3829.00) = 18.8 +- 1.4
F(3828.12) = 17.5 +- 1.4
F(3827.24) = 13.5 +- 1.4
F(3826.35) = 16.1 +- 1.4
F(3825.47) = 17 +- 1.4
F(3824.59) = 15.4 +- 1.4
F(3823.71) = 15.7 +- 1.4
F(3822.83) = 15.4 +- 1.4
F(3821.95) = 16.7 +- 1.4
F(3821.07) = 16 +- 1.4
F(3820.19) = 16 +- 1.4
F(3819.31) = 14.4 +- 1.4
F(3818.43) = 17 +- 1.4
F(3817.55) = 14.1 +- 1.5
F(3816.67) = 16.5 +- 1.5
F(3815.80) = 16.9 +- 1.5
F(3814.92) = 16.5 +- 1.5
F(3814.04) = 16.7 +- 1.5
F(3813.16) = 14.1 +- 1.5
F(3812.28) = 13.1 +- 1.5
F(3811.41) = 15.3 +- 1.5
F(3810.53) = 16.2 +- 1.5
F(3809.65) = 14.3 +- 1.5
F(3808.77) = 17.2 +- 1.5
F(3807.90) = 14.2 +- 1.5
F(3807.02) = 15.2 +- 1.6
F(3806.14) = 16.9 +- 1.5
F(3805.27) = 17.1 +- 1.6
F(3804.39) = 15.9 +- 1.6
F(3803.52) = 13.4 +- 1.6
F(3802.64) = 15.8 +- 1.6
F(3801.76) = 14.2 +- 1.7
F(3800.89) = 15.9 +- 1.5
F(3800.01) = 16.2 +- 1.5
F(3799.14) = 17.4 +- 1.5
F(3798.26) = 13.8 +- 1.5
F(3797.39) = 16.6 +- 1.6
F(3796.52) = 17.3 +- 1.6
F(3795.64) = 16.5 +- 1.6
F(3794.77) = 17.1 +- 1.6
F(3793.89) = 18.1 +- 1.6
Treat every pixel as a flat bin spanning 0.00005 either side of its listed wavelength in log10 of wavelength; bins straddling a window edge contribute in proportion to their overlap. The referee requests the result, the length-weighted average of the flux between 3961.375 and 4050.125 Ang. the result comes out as 17.1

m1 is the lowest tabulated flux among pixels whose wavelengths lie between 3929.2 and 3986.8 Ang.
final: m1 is 6.61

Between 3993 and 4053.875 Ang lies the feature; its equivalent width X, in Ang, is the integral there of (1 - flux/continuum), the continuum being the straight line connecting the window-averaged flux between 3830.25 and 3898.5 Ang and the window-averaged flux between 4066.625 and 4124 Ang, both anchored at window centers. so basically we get -4.89 Ang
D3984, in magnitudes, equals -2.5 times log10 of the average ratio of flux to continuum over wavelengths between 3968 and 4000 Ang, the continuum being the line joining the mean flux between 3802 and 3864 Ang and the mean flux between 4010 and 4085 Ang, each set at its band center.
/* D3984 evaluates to 0.35 mag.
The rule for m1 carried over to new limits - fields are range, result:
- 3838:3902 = 8.15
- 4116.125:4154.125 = 13.8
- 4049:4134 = 14.3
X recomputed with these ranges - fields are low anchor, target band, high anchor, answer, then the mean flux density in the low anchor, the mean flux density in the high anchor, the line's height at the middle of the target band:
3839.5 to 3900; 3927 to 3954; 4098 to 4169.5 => 7.2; 12.8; 15.9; 13.7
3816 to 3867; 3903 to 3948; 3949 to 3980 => 7.6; 14.8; 11.9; 12.8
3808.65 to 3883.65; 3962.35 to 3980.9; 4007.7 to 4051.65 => 5.6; 14.4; 19.9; 18.2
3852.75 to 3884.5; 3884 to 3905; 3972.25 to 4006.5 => 4.6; 13.2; 15.1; 13.6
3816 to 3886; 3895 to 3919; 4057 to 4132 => 7.0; 14.3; 20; 15.6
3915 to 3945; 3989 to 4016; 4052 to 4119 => -2.7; 10.4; 21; 15.4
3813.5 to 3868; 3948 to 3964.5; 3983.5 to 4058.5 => 5.6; 14.8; 19.1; 17.5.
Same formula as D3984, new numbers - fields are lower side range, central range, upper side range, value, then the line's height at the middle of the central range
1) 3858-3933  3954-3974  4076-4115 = 0.16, 14.4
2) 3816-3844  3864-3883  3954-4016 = 0.17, 15.3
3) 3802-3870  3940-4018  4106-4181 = 0.09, 15.2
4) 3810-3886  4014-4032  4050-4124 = 0.01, 19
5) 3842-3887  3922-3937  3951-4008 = 0.30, 13.7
